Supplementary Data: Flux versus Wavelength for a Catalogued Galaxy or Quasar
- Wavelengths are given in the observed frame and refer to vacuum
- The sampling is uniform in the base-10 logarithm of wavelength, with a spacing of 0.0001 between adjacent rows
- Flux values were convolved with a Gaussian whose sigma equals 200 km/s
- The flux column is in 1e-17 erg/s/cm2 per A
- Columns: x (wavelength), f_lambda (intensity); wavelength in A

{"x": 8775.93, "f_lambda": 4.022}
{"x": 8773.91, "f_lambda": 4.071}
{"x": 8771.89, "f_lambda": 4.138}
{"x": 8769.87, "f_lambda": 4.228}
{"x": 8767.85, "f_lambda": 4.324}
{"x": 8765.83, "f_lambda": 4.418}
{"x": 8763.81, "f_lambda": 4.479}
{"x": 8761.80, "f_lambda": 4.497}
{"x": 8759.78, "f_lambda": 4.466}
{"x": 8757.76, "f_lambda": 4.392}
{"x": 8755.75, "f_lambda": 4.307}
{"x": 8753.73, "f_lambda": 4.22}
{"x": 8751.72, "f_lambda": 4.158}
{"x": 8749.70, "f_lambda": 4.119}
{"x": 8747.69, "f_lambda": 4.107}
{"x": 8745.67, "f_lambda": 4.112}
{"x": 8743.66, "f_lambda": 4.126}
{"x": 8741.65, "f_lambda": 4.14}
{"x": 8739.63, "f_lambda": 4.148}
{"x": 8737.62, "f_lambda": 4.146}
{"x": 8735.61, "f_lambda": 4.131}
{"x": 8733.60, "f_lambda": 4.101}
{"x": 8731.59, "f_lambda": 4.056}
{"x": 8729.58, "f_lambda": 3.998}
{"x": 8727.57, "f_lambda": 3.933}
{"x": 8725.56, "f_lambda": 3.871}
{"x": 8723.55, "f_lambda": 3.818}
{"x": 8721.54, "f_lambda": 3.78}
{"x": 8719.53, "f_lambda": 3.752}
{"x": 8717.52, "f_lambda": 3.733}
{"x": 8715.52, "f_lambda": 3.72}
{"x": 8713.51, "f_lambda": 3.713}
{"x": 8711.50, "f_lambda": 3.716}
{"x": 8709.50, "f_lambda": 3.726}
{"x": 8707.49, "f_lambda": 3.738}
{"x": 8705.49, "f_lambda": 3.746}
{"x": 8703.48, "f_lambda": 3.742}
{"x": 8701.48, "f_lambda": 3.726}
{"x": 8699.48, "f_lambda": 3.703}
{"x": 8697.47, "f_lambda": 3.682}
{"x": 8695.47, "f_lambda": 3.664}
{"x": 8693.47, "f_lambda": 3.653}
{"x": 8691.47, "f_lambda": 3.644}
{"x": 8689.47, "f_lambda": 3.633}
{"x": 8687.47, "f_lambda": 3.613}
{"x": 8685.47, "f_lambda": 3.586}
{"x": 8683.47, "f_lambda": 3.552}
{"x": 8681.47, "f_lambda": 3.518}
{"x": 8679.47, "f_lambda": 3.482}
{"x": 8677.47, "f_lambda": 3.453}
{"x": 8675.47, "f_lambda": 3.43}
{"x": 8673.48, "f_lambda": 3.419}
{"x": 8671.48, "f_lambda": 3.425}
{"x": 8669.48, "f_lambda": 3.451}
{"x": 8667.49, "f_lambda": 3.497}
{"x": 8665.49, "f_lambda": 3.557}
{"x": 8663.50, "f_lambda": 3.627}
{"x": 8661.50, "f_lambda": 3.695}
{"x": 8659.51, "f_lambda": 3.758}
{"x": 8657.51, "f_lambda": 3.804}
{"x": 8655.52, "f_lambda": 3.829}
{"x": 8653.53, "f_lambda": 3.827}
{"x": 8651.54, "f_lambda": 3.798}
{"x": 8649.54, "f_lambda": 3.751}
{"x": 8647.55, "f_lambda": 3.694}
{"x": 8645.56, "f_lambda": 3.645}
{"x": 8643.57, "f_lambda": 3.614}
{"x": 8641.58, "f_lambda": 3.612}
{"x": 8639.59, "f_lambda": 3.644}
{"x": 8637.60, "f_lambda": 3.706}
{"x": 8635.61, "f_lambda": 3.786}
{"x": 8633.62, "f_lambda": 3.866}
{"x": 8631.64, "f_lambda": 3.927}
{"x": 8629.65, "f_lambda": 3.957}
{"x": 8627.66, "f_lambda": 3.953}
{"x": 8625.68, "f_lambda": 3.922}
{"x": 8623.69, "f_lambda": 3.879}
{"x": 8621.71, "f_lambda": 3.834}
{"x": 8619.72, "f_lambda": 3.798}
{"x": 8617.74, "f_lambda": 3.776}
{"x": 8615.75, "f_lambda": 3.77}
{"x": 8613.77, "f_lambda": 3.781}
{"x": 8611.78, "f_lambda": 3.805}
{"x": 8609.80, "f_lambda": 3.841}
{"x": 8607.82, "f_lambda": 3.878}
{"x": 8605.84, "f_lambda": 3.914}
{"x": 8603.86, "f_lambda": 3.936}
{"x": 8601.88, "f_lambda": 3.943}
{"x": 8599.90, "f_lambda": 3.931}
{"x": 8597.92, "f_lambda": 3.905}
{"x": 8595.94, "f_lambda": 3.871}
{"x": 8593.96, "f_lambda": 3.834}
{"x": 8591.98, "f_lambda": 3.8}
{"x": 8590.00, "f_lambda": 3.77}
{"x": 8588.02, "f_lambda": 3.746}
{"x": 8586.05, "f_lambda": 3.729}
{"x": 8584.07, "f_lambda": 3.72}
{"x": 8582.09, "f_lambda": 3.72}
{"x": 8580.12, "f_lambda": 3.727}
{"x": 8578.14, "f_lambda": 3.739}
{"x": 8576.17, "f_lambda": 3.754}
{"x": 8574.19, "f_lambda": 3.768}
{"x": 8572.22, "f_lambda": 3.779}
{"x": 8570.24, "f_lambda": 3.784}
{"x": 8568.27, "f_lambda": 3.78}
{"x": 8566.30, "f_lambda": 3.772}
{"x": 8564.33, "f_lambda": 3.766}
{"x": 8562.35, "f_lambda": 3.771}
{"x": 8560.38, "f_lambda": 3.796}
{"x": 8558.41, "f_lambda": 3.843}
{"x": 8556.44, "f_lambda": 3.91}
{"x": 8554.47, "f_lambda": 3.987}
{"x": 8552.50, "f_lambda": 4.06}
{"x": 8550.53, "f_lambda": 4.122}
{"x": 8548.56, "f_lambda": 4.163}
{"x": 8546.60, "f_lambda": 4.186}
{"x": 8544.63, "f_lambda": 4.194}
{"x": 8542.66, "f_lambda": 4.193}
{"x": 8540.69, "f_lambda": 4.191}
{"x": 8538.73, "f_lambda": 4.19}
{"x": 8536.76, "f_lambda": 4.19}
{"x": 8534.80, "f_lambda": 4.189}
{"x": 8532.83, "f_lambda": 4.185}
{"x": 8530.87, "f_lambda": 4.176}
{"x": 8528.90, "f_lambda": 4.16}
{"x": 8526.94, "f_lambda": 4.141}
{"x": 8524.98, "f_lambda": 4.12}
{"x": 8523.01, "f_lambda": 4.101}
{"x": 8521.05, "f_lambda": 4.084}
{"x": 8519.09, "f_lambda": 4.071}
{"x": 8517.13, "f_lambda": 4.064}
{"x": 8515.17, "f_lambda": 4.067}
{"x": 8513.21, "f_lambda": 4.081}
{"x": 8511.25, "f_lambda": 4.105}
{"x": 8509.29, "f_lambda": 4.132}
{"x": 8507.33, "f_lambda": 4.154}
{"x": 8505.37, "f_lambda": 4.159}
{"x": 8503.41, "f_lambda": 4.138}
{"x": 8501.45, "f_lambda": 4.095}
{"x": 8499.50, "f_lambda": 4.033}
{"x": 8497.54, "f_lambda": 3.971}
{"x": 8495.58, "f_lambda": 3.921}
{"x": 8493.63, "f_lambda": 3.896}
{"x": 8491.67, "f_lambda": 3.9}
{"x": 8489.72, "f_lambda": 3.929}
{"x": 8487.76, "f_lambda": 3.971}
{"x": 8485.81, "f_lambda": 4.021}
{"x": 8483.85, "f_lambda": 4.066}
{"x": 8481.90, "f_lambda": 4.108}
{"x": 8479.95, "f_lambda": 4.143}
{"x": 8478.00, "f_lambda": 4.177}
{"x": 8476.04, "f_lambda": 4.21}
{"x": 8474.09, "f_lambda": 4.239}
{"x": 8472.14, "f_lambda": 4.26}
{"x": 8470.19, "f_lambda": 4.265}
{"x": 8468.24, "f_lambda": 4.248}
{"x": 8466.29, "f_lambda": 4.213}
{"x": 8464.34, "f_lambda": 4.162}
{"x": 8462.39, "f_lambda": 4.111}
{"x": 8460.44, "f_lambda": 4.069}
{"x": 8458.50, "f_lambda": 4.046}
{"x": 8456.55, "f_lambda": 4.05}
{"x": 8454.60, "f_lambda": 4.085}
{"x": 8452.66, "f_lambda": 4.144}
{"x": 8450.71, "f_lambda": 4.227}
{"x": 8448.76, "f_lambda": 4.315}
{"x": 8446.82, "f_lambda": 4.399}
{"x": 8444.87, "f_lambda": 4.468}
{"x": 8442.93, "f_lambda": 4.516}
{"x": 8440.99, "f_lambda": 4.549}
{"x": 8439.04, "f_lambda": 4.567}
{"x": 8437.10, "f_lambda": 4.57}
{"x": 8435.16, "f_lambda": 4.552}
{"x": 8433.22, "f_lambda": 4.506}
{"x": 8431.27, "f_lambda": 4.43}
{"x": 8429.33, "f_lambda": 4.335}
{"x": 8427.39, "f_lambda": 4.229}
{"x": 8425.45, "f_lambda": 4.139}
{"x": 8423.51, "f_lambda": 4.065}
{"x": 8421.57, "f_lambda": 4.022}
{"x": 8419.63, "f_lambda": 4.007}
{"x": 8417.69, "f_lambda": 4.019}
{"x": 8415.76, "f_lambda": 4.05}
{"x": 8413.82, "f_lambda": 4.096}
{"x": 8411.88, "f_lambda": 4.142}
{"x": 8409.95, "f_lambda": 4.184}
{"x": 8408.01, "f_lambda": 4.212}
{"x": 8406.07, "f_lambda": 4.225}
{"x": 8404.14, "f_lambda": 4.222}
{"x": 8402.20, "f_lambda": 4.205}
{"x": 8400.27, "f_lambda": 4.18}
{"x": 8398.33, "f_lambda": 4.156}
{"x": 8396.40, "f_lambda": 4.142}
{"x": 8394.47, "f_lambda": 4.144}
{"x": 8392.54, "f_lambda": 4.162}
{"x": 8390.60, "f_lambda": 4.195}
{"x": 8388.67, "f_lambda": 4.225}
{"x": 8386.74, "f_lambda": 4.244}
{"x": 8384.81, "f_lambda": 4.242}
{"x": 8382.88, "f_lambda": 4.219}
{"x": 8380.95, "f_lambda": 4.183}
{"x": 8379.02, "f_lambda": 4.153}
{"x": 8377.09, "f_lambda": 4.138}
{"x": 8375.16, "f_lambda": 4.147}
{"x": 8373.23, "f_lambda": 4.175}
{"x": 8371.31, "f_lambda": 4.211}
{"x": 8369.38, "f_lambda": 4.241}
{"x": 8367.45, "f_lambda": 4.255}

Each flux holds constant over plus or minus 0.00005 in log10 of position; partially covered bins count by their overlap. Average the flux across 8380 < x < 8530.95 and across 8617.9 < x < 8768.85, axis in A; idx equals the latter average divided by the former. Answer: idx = 0.92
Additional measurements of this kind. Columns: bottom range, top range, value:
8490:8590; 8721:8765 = 1.04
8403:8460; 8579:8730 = 0.88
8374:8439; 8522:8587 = 0.94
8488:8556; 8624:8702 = 0.90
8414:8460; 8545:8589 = 0.90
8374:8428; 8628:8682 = 0.88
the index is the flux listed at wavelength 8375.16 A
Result 4.147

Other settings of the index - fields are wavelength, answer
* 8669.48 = 3.451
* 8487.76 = 3.971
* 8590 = 3.77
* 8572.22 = 3.779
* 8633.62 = 3.866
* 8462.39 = 4.111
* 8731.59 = 4.056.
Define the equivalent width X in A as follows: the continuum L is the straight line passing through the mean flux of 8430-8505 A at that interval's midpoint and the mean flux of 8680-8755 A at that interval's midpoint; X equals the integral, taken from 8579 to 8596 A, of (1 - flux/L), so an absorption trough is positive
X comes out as 1.1 A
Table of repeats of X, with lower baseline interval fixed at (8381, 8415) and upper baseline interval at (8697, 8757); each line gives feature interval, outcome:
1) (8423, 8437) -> -0.6 A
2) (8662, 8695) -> 3.6 A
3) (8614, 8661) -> 2.5 A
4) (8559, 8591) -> 2.3 A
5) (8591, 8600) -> 0.4 A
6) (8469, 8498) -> 0.3 A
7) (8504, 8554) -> -0.6 A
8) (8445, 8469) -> -0.2 A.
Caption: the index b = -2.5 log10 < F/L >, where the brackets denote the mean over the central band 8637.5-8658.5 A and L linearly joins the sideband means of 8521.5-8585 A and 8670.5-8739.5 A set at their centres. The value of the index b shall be 0.03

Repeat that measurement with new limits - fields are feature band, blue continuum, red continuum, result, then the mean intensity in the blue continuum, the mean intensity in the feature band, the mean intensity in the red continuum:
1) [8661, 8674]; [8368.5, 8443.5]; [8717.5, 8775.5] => 0.18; 4.23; 3.52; 4.14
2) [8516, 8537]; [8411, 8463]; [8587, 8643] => -0.02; 4.25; 4.13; 3.83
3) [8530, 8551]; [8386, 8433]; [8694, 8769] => -0.02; 4.17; 4.18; 4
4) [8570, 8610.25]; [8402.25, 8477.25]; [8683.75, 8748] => 0.06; 4.24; 3.81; 3.84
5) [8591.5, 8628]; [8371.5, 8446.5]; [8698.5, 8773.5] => 0.07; 4.24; 3.86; 4.03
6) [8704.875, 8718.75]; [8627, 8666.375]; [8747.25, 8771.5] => 0.10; 3.75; 3.73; 4.31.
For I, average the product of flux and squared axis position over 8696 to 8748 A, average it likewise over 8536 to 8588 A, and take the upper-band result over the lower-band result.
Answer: 1.0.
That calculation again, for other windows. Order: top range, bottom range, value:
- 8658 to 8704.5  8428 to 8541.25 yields 0.90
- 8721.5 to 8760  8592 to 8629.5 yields 1.09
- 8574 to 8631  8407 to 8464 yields 0.94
